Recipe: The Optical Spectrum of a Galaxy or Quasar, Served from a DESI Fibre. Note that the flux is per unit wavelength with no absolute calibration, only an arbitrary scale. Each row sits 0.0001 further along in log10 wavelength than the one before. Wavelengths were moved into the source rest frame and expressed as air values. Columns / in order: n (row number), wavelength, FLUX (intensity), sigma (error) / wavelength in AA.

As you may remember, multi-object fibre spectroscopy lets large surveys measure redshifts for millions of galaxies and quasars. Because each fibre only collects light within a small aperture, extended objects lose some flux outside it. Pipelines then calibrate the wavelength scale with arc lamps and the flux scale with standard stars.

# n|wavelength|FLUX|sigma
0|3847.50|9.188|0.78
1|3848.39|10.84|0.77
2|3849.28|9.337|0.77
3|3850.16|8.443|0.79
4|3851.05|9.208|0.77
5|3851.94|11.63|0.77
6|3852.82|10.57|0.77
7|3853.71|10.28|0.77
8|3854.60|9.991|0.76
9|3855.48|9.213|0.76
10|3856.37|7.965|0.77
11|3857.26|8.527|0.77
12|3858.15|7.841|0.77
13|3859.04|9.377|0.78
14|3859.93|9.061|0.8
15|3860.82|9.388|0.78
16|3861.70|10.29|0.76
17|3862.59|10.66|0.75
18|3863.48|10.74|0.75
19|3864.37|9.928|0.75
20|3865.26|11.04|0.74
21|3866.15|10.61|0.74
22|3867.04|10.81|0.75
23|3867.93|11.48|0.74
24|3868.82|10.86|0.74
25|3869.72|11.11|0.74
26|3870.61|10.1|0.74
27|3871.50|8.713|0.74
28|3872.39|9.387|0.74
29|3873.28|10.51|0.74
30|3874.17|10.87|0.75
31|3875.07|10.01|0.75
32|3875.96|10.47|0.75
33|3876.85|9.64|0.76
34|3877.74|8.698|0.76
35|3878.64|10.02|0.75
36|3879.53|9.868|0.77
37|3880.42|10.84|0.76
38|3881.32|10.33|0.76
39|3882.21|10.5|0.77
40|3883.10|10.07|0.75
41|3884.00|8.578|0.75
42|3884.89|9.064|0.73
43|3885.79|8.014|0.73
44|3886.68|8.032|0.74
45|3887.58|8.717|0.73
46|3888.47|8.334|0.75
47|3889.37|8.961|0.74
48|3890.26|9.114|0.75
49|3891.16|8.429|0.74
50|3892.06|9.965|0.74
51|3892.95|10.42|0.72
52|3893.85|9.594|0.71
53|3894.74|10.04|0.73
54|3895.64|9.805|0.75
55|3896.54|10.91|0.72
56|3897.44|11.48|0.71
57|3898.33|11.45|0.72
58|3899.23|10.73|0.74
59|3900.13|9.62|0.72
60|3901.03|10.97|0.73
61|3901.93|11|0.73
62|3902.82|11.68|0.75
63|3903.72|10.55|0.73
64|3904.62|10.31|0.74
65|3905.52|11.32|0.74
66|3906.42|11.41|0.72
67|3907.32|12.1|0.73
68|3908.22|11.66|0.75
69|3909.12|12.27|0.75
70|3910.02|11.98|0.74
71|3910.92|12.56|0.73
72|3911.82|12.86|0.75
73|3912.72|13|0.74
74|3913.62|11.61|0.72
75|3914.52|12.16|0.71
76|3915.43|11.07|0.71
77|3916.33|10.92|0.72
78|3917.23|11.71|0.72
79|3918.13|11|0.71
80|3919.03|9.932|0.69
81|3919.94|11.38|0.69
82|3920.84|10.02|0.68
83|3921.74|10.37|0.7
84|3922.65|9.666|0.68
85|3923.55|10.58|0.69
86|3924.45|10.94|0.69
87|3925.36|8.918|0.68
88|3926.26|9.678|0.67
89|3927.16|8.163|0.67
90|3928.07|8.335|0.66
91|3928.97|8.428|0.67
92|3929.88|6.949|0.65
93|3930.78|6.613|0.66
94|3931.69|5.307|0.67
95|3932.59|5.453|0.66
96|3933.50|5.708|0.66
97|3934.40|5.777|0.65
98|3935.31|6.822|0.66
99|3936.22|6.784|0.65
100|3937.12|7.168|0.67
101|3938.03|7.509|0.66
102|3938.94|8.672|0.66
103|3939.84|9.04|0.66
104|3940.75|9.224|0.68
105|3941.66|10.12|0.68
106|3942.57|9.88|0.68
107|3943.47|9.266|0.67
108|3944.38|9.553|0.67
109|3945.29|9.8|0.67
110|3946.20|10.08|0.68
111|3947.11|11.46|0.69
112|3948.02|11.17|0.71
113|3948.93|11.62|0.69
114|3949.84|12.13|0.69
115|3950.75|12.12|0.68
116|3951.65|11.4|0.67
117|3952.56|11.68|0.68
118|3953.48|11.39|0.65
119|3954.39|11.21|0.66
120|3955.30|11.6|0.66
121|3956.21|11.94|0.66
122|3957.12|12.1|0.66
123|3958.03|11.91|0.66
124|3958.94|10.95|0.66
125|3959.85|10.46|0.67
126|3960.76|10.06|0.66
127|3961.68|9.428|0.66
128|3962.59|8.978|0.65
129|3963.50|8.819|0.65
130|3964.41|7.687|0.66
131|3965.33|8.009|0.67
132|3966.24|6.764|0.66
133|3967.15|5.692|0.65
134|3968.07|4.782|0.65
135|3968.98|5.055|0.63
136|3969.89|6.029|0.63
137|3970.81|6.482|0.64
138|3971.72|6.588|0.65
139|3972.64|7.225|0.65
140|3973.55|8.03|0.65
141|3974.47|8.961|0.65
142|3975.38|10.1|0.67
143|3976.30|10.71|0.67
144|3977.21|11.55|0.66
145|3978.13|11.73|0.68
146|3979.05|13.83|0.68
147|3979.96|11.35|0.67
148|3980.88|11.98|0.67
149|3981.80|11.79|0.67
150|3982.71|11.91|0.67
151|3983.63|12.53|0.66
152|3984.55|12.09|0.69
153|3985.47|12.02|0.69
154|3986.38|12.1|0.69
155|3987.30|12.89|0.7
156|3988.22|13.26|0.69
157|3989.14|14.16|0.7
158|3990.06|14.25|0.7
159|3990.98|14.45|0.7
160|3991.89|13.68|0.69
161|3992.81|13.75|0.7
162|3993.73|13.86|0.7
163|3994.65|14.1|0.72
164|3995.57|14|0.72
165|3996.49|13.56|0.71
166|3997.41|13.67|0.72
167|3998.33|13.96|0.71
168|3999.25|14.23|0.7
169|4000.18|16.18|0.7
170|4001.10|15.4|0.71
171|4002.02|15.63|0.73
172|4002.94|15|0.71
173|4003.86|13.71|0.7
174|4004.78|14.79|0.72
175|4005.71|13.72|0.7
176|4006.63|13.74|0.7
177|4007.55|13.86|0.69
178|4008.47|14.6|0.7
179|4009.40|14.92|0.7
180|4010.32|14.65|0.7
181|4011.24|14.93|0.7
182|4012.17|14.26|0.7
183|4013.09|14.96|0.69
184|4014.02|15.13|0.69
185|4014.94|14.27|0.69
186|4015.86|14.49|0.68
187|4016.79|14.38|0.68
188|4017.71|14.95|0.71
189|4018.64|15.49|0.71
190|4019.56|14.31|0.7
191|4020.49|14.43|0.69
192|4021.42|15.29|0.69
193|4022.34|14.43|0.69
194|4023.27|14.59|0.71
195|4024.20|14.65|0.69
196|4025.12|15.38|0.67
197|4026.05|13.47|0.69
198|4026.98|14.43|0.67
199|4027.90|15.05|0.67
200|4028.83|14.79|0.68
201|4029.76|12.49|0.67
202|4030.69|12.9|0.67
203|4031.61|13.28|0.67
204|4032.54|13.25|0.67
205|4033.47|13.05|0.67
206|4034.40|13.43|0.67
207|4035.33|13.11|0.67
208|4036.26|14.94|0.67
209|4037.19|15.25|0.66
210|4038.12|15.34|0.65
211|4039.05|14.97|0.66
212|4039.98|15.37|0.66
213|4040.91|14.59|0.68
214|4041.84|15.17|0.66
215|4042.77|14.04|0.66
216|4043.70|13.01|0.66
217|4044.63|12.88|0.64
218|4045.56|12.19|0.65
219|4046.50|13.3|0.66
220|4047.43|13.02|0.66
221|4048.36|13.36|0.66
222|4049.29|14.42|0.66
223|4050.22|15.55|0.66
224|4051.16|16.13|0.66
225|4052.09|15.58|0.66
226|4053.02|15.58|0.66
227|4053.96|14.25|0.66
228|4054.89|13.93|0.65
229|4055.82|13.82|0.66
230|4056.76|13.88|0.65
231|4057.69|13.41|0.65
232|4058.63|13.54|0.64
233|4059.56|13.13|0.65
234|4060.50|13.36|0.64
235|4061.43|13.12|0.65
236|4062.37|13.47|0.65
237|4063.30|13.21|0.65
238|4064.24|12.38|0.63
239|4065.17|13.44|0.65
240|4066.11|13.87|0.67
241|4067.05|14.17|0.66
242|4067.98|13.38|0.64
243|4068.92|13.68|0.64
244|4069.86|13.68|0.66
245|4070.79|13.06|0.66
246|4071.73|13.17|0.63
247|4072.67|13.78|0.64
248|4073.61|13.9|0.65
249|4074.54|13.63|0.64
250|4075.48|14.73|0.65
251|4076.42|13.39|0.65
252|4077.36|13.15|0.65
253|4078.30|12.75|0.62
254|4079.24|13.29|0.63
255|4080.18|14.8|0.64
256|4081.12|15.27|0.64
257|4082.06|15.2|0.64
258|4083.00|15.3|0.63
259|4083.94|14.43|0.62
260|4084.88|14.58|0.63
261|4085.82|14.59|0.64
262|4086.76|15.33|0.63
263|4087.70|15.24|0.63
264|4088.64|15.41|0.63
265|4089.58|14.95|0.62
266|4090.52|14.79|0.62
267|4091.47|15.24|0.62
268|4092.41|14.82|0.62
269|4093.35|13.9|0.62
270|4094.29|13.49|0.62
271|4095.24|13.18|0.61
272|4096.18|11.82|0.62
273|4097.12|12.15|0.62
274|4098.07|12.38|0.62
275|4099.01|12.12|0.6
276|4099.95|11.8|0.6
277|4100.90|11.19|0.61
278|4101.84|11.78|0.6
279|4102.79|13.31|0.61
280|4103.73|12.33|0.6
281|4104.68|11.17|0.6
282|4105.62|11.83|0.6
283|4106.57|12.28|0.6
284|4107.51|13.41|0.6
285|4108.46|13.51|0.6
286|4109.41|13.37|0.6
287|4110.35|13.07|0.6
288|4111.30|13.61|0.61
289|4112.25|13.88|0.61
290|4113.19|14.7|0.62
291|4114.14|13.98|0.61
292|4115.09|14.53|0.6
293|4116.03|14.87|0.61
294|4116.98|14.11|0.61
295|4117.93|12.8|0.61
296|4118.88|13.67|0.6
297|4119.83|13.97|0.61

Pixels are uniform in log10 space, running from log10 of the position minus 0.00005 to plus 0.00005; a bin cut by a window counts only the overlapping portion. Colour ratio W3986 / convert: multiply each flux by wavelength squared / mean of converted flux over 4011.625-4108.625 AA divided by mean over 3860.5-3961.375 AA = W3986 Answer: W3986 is 1.48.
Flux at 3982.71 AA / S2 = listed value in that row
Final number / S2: 11.91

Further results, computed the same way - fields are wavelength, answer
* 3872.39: 9.387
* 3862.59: 10.66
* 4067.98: 13.38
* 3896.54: 10.91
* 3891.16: 8.429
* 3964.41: 7.687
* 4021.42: 15.29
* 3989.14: 14.16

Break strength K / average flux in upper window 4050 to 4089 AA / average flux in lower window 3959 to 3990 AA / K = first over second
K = 1.43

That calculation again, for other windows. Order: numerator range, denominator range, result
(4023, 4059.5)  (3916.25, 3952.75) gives 1.52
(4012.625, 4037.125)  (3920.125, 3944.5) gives 1.71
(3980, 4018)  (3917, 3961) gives 1.45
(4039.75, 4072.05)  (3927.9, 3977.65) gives 1.55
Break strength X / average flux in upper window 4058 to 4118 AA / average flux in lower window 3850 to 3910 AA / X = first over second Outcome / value 1.3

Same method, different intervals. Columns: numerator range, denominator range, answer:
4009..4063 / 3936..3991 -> 1.40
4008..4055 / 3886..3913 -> 1.35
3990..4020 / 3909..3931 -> 1.38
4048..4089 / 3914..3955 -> 1.48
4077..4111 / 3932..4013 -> 1.22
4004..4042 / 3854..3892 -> 1.49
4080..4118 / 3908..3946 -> 1.44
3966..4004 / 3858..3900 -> 1.18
